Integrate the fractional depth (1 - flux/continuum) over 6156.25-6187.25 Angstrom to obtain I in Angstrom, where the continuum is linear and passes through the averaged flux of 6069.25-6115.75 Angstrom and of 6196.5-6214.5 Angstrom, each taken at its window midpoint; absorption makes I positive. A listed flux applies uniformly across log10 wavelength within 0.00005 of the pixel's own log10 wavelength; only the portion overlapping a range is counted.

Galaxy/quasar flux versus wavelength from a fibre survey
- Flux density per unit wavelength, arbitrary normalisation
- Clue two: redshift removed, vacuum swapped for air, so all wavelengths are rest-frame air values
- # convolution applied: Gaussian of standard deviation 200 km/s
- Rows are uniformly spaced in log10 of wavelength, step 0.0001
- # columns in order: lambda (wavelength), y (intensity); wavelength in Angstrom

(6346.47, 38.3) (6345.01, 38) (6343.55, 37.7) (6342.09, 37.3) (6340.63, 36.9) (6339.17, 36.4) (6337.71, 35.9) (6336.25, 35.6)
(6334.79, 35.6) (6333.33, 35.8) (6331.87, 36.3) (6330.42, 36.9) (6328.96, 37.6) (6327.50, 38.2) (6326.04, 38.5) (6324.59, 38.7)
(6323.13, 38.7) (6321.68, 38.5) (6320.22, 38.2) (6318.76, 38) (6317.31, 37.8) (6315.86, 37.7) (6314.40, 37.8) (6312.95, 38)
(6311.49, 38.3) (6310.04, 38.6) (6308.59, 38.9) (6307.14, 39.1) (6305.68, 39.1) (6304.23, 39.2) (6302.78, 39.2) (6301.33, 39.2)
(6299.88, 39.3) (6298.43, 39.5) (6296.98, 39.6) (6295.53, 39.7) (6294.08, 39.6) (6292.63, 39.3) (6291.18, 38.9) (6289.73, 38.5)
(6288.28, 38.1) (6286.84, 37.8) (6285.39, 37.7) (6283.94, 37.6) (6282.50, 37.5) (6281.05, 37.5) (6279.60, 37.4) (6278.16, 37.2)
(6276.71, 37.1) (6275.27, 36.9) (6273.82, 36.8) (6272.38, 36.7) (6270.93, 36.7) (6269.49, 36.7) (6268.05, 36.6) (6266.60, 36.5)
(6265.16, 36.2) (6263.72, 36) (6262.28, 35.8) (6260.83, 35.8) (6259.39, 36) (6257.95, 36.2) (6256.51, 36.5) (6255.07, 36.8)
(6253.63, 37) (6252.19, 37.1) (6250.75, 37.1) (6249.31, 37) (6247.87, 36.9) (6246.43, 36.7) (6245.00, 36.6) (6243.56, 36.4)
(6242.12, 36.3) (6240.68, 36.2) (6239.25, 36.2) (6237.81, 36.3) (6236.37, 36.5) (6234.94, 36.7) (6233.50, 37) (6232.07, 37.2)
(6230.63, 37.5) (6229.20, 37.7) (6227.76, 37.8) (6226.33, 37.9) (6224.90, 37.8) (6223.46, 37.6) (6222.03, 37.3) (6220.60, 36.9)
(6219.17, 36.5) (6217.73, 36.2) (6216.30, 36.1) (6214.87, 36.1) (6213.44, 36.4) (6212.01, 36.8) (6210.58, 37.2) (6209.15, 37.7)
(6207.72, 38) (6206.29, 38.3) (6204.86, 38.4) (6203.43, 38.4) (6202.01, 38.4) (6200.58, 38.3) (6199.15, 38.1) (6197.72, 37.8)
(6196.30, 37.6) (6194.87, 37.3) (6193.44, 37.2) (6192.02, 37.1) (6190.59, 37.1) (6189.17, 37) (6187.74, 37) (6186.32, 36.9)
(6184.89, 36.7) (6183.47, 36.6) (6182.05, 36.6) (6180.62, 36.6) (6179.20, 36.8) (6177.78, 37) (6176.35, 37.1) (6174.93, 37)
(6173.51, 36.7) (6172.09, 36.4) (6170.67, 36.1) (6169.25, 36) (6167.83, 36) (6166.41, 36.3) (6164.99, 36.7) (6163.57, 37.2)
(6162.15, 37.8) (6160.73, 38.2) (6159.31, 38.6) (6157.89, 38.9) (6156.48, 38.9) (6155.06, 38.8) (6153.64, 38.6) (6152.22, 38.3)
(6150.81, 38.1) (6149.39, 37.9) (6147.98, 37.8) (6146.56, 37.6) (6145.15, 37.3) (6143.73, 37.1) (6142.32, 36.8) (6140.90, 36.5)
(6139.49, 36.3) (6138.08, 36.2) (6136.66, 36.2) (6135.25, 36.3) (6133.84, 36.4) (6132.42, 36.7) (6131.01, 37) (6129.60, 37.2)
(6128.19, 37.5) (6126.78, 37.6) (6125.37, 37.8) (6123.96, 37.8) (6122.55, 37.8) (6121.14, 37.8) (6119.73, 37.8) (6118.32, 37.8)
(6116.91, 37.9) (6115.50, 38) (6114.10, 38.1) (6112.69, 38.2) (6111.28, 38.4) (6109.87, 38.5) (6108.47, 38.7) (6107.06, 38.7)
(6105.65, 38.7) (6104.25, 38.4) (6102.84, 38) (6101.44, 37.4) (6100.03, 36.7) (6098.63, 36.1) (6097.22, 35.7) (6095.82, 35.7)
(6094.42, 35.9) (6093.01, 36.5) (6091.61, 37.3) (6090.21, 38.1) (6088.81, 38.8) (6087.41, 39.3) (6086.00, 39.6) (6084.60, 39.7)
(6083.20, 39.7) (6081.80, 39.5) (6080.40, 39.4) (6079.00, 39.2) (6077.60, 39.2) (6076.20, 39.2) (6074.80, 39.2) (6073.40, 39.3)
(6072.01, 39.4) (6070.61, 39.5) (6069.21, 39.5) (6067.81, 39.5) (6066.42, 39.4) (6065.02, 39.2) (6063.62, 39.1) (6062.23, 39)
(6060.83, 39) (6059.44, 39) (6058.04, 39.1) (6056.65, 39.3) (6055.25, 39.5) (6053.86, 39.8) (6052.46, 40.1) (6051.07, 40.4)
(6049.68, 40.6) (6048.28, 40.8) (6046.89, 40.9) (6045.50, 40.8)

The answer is 0.76 Angstrom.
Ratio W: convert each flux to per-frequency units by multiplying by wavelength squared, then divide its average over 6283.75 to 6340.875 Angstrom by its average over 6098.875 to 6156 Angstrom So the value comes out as 1.08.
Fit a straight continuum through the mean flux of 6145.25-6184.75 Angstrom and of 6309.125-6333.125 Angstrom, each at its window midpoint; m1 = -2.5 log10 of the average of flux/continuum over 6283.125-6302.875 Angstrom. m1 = -0.03 mag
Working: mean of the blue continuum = 37.4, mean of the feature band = 38.8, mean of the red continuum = 38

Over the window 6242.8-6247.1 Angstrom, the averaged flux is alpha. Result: 36.6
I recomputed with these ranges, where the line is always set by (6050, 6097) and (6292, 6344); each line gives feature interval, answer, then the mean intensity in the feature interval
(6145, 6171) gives 0.7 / 37.7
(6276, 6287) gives 0.2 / 37.4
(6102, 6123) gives 0.3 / 38.2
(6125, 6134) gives 0.4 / 37.2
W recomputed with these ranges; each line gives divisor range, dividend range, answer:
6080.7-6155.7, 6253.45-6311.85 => 1.06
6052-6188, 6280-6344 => 1.07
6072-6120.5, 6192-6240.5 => 1.01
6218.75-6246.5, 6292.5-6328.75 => 1.07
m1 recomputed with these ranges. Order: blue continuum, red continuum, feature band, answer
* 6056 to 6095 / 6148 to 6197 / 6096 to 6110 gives 0.026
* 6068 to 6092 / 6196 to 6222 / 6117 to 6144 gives 0.040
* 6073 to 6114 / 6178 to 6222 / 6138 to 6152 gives 0.013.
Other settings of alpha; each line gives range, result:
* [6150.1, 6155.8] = 38.4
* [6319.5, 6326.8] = 38.5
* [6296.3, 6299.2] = 39.6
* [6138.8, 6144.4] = 36.7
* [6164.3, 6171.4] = 36.2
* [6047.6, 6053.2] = 40.4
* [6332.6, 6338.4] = 35.7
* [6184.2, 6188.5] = 36.8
